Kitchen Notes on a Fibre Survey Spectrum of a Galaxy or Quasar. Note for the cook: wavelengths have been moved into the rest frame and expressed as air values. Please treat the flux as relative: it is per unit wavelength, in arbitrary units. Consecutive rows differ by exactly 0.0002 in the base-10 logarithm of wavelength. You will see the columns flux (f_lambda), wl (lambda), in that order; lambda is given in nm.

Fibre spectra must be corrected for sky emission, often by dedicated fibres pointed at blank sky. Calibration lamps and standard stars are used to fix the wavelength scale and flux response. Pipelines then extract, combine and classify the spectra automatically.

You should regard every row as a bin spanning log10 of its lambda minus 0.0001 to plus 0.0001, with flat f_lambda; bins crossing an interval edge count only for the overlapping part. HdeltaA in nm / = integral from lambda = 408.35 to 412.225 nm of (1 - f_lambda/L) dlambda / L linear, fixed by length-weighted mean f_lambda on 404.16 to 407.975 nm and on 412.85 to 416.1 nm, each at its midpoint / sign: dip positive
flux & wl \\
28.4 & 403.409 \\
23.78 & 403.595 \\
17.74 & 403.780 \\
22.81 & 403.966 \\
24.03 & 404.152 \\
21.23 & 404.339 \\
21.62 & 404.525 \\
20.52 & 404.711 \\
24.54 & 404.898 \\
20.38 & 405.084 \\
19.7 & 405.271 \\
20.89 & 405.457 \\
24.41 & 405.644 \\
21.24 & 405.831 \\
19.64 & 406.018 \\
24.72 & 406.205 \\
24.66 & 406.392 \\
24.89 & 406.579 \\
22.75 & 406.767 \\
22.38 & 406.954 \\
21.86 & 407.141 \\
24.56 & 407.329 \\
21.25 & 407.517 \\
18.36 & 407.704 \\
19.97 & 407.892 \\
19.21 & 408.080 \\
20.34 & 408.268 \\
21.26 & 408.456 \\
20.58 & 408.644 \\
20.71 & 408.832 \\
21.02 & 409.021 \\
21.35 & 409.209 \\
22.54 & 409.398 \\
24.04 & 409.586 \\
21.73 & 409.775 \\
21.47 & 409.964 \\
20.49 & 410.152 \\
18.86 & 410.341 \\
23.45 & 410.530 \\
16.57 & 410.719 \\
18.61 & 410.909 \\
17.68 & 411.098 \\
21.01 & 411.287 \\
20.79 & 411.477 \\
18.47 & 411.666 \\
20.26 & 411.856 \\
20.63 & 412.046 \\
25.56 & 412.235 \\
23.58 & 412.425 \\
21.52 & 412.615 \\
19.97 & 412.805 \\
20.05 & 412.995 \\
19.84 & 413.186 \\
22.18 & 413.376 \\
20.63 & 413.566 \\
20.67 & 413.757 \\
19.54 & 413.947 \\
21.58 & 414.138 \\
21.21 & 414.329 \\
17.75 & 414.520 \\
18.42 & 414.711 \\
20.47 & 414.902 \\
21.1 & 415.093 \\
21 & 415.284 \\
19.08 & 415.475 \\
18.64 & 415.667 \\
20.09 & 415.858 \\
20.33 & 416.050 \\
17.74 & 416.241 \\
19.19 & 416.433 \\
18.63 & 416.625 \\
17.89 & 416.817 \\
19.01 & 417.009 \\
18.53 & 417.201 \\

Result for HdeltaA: 0.07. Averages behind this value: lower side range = 22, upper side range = 20.1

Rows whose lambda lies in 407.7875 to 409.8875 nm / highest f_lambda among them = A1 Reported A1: 24.04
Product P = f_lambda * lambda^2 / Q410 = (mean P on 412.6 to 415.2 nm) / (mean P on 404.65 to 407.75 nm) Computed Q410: 0.95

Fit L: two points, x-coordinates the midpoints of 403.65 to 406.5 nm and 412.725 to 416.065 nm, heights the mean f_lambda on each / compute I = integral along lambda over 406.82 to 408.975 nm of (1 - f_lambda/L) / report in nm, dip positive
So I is 0.04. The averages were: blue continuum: 21.9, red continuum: 20.1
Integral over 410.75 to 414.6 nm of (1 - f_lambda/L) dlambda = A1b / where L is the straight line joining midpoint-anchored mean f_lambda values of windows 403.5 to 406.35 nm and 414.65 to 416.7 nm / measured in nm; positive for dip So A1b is -0.063 nm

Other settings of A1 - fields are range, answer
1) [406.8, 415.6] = 25.56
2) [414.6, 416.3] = 21.1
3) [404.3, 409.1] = 24.89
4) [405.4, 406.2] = 24.41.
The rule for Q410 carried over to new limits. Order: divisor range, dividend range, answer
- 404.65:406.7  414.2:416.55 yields 0.92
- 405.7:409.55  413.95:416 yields 0.95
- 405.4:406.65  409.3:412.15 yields 0.91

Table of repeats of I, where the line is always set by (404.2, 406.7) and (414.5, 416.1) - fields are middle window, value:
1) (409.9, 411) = 0.057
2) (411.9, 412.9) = -0.083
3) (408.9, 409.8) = -0.038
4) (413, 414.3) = -0.037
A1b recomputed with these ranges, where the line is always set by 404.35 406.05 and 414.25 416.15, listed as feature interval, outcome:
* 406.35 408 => -0.08 nm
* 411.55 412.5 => -0.06 nm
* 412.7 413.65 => -0.02 nm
